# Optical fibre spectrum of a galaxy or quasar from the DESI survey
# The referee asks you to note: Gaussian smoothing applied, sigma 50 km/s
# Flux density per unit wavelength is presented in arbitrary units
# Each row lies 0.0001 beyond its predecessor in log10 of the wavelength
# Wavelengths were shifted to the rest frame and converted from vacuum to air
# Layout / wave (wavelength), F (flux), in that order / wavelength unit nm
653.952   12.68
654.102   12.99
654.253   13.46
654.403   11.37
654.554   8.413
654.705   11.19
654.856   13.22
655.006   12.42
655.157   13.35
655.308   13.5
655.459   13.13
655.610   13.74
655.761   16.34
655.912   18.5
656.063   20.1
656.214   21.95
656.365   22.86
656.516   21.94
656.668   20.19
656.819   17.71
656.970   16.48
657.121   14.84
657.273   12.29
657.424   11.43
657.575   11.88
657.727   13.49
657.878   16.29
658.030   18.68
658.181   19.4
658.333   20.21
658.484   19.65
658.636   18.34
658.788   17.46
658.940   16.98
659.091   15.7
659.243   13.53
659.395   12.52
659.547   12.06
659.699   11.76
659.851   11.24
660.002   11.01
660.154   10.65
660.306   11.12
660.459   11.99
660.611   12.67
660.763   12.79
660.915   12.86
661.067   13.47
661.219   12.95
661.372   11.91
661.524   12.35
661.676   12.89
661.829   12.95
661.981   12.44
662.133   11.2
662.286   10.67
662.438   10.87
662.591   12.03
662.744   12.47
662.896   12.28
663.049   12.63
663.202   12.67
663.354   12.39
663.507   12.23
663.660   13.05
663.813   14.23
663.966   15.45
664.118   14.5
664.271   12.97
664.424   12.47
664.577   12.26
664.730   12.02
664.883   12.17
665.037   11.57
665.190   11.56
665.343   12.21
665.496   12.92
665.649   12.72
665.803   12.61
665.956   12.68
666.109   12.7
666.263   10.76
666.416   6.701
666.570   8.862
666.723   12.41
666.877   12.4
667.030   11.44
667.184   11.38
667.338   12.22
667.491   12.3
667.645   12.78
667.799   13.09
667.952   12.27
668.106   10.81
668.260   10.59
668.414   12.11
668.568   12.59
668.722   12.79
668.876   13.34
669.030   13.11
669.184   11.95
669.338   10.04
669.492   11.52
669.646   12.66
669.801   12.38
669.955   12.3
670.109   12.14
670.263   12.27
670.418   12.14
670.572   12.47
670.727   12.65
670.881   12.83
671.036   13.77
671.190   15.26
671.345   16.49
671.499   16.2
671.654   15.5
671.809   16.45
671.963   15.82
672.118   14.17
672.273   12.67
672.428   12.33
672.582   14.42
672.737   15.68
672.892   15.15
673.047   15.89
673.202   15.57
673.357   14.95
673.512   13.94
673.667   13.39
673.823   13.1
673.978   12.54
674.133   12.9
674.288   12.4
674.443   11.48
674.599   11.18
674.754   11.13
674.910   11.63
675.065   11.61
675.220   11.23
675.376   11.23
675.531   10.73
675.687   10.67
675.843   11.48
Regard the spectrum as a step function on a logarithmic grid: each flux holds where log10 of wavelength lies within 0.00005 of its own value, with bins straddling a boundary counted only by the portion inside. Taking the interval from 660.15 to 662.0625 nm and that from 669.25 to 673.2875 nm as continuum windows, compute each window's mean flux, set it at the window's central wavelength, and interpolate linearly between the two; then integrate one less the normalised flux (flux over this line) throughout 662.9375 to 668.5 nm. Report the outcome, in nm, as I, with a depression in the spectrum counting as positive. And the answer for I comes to 0.37 nm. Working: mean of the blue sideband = 12.5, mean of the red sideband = 13.8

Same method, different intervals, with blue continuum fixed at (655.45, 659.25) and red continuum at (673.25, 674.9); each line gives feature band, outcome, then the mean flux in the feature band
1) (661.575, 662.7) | 0.283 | 11.9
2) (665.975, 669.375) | 0.636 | 11.7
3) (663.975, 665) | 0.162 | 12.9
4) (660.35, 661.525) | 0.262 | 12.6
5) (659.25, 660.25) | 0.295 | 11.7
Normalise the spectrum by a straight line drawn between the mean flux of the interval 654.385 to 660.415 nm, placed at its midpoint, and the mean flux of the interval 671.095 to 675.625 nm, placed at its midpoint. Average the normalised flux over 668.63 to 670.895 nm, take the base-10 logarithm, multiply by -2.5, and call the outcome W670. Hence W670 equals 0.14 mag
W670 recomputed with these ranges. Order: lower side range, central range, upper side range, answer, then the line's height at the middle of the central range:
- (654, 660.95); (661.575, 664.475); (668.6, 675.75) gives 0.13 mag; 14.2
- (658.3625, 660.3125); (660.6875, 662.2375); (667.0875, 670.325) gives 0.10 mag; 13.8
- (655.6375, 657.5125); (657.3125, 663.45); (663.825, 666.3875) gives 0.15 mag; 15.4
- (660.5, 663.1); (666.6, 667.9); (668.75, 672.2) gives 0.08 mag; 13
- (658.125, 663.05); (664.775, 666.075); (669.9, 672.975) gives 0.12 mag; 13.7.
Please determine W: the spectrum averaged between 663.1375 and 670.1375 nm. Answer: 12.2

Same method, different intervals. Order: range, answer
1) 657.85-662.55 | 13.8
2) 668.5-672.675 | 13.4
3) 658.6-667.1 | 12.5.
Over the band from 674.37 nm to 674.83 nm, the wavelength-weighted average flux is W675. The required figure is 11.3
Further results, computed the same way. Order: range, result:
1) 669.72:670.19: 12.3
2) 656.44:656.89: 20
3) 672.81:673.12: 15.5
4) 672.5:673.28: 15.3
